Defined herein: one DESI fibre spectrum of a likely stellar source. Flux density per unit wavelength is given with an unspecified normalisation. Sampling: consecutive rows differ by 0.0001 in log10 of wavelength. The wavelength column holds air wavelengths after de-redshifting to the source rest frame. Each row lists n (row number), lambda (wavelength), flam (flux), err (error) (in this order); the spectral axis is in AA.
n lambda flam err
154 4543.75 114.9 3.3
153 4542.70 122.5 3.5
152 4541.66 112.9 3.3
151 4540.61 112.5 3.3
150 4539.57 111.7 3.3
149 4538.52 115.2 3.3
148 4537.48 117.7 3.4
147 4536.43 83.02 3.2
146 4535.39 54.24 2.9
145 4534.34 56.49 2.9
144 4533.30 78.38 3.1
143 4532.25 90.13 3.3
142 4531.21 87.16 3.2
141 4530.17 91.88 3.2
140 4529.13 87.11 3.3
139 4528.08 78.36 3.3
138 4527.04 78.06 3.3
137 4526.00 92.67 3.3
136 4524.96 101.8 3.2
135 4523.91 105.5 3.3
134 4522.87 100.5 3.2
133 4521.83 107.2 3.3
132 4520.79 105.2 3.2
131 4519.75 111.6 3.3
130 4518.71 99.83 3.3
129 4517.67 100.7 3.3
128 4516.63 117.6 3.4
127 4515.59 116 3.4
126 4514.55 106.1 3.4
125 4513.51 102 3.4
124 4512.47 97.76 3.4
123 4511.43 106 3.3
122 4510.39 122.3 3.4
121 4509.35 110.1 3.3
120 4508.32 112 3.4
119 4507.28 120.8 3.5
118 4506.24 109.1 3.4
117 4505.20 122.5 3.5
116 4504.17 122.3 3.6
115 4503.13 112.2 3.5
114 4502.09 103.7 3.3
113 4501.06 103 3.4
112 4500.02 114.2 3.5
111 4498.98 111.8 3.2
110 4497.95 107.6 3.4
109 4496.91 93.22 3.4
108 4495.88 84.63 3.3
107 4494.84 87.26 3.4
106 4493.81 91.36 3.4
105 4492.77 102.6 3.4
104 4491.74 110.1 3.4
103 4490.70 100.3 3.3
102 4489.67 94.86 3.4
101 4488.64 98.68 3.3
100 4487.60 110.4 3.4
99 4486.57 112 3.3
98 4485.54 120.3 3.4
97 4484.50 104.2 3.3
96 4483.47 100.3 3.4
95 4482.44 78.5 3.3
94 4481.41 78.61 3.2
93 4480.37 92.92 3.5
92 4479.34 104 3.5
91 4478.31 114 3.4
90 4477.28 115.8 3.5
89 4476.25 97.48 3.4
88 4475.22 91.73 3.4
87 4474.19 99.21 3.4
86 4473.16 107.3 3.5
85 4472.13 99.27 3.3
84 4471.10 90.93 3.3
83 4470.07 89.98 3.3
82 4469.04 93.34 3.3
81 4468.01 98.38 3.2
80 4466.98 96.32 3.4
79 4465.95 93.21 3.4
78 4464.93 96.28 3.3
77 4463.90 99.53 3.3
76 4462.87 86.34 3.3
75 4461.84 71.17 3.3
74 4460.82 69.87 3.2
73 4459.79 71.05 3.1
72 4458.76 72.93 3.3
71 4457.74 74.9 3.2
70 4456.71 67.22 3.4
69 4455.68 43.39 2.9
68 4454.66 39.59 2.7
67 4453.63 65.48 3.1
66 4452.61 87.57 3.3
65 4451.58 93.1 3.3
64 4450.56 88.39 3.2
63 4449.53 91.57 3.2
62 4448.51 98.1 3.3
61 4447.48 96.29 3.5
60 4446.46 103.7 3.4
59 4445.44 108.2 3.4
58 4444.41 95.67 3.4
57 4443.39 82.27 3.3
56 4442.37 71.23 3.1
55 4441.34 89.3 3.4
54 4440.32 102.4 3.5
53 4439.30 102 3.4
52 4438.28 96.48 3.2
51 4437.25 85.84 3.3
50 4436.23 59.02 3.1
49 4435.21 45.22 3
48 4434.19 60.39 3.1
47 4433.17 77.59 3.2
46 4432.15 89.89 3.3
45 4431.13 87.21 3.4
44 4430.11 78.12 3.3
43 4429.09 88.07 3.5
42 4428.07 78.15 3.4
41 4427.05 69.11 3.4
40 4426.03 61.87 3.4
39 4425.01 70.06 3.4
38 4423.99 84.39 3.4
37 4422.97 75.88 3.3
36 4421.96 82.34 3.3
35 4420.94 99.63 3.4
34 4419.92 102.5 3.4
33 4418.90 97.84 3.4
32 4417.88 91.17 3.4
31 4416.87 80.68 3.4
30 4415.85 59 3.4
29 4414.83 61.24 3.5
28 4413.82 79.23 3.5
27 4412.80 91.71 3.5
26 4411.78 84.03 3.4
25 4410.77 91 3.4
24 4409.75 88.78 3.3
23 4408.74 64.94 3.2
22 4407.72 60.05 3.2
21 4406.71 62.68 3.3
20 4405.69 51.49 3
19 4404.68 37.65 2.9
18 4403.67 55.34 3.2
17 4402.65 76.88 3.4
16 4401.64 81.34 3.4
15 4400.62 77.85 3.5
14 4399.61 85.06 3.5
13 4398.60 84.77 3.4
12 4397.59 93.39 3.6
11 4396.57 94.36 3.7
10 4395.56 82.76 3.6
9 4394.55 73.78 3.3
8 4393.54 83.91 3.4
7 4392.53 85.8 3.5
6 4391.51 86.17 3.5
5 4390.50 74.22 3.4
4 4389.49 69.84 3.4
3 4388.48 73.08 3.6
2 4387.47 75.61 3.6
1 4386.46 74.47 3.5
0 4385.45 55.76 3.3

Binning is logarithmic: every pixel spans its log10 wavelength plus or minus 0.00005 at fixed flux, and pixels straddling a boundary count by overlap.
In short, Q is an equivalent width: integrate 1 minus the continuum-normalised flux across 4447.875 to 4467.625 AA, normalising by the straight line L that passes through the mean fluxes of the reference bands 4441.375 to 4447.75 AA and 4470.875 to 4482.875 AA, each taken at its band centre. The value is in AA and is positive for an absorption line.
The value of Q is 3.2 AA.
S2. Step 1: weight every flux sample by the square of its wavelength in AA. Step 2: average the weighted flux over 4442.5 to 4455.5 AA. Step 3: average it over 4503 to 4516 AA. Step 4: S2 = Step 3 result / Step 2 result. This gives 1.34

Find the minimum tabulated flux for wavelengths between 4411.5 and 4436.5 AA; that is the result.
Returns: 45.22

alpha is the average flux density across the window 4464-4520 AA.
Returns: 103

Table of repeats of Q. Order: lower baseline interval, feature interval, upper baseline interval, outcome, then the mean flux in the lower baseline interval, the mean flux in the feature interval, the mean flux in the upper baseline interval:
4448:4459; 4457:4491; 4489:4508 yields -2.2 AA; 74.8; 94.5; 105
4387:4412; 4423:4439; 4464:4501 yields 1.7 AA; 75.7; 75.8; 99.5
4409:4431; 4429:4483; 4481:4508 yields 3.5 AA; 81.6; 86.4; 104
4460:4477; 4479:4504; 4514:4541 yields -1.9 AA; 92.5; 101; 96.3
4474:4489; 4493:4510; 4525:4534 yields -2.2 AA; 101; 107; 85.8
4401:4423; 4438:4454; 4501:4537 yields -1.6 AA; 76.2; 92.2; 99.8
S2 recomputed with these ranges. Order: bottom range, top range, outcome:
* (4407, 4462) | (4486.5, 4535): 1.31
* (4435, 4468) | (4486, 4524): 1.31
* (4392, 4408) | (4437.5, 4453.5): 1.28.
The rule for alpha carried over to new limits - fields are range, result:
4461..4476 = 93.3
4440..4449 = 93.9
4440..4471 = 84.5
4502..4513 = 113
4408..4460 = 80.9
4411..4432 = 81.4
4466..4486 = 98.3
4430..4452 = 86.6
